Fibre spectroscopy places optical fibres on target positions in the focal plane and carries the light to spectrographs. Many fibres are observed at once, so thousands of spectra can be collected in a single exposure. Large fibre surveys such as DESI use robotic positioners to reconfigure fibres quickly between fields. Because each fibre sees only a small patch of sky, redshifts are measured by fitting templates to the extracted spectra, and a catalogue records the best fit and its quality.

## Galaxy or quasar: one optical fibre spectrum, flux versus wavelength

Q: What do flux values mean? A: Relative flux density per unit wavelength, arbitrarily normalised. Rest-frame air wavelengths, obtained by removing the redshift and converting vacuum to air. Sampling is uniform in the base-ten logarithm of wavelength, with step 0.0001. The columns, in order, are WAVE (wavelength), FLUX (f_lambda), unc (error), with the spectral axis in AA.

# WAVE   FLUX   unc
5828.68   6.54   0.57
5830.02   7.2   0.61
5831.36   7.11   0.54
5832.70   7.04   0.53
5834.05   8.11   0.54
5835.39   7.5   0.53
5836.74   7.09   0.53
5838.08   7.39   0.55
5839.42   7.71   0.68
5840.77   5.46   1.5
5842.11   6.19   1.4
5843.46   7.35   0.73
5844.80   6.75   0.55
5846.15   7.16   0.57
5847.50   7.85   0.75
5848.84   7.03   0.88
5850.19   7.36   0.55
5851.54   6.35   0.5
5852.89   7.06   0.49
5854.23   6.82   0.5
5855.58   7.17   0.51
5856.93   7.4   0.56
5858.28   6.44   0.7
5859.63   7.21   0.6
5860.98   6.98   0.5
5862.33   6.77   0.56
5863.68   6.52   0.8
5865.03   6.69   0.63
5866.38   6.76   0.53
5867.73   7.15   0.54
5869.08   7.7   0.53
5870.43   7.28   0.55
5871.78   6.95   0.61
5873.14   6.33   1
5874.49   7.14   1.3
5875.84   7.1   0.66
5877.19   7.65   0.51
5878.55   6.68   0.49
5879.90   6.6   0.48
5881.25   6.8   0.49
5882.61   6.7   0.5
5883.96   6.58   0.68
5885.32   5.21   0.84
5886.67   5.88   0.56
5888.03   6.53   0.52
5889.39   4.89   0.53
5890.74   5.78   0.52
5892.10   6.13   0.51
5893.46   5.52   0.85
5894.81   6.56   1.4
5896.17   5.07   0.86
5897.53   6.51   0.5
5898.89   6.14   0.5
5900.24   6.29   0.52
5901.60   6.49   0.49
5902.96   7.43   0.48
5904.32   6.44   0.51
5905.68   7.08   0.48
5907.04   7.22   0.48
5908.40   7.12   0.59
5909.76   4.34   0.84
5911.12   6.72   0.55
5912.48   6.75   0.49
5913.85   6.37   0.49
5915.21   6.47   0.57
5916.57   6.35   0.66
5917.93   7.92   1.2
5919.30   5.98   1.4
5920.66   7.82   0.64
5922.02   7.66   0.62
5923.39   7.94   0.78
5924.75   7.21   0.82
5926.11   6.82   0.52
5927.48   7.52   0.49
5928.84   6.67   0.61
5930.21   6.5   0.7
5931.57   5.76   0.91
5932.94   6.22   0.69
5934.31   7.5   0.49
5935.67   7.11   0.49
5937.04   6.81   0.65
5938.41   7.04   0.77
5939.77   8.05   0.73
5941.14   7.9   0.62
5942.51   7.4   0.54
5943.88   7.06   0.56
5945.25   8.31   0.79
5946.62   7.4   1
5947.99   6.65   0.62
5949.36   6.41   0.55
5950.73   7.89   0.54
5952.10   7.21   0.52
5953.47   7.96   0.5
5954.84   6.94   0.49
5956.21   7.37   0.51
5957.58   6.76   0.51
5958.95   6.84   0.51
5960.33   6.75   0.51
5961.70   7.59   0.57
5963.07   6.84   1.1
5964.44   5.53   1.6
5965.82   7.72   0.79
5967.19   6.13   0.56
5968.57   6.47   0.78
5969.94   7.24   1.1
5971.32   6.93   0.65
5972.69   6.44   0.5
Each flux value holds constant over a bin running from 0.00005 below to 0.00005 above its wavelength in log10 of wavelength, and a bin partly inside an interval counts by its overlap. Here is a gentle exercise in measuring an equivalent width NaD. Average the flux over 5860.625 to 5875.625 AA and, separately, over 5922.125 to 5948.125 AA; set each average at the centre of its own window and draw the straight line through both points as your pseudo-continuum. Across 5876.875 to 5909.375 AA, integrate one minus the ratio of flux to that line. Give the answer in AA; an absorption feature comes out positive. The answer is 3.1 AA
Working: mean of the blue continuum 6.94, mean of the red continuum 7.17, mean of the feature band 6.35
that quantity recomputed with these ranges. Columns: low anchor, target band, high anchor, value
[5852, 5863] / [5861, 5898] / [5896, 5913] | 1.3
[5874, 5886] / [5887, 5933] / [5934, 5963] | 2.8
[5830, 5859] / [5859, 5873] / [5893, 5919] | -0.2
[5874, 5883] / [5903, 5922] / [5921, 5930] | 1.2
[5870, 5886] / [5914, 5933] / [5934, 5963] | 0.4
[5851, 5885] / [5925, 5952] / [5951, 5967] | -0.4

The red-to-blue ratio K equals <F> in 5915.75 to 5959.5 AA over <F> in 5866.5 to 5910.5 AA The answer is 1.10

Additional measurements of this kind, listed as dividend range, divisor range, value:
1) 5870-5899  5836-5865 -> 0.92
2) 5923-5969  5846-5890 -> 1.04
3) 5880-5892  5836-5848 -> 0.87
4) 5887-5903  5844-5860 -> 0.86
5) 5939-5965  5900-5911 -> 1.10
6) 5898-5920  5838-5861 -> 0.94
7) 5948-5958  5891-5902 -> 1.19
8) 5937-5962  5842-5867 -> 1.05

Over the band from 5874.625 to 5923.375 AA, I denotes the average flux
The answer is 6.51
